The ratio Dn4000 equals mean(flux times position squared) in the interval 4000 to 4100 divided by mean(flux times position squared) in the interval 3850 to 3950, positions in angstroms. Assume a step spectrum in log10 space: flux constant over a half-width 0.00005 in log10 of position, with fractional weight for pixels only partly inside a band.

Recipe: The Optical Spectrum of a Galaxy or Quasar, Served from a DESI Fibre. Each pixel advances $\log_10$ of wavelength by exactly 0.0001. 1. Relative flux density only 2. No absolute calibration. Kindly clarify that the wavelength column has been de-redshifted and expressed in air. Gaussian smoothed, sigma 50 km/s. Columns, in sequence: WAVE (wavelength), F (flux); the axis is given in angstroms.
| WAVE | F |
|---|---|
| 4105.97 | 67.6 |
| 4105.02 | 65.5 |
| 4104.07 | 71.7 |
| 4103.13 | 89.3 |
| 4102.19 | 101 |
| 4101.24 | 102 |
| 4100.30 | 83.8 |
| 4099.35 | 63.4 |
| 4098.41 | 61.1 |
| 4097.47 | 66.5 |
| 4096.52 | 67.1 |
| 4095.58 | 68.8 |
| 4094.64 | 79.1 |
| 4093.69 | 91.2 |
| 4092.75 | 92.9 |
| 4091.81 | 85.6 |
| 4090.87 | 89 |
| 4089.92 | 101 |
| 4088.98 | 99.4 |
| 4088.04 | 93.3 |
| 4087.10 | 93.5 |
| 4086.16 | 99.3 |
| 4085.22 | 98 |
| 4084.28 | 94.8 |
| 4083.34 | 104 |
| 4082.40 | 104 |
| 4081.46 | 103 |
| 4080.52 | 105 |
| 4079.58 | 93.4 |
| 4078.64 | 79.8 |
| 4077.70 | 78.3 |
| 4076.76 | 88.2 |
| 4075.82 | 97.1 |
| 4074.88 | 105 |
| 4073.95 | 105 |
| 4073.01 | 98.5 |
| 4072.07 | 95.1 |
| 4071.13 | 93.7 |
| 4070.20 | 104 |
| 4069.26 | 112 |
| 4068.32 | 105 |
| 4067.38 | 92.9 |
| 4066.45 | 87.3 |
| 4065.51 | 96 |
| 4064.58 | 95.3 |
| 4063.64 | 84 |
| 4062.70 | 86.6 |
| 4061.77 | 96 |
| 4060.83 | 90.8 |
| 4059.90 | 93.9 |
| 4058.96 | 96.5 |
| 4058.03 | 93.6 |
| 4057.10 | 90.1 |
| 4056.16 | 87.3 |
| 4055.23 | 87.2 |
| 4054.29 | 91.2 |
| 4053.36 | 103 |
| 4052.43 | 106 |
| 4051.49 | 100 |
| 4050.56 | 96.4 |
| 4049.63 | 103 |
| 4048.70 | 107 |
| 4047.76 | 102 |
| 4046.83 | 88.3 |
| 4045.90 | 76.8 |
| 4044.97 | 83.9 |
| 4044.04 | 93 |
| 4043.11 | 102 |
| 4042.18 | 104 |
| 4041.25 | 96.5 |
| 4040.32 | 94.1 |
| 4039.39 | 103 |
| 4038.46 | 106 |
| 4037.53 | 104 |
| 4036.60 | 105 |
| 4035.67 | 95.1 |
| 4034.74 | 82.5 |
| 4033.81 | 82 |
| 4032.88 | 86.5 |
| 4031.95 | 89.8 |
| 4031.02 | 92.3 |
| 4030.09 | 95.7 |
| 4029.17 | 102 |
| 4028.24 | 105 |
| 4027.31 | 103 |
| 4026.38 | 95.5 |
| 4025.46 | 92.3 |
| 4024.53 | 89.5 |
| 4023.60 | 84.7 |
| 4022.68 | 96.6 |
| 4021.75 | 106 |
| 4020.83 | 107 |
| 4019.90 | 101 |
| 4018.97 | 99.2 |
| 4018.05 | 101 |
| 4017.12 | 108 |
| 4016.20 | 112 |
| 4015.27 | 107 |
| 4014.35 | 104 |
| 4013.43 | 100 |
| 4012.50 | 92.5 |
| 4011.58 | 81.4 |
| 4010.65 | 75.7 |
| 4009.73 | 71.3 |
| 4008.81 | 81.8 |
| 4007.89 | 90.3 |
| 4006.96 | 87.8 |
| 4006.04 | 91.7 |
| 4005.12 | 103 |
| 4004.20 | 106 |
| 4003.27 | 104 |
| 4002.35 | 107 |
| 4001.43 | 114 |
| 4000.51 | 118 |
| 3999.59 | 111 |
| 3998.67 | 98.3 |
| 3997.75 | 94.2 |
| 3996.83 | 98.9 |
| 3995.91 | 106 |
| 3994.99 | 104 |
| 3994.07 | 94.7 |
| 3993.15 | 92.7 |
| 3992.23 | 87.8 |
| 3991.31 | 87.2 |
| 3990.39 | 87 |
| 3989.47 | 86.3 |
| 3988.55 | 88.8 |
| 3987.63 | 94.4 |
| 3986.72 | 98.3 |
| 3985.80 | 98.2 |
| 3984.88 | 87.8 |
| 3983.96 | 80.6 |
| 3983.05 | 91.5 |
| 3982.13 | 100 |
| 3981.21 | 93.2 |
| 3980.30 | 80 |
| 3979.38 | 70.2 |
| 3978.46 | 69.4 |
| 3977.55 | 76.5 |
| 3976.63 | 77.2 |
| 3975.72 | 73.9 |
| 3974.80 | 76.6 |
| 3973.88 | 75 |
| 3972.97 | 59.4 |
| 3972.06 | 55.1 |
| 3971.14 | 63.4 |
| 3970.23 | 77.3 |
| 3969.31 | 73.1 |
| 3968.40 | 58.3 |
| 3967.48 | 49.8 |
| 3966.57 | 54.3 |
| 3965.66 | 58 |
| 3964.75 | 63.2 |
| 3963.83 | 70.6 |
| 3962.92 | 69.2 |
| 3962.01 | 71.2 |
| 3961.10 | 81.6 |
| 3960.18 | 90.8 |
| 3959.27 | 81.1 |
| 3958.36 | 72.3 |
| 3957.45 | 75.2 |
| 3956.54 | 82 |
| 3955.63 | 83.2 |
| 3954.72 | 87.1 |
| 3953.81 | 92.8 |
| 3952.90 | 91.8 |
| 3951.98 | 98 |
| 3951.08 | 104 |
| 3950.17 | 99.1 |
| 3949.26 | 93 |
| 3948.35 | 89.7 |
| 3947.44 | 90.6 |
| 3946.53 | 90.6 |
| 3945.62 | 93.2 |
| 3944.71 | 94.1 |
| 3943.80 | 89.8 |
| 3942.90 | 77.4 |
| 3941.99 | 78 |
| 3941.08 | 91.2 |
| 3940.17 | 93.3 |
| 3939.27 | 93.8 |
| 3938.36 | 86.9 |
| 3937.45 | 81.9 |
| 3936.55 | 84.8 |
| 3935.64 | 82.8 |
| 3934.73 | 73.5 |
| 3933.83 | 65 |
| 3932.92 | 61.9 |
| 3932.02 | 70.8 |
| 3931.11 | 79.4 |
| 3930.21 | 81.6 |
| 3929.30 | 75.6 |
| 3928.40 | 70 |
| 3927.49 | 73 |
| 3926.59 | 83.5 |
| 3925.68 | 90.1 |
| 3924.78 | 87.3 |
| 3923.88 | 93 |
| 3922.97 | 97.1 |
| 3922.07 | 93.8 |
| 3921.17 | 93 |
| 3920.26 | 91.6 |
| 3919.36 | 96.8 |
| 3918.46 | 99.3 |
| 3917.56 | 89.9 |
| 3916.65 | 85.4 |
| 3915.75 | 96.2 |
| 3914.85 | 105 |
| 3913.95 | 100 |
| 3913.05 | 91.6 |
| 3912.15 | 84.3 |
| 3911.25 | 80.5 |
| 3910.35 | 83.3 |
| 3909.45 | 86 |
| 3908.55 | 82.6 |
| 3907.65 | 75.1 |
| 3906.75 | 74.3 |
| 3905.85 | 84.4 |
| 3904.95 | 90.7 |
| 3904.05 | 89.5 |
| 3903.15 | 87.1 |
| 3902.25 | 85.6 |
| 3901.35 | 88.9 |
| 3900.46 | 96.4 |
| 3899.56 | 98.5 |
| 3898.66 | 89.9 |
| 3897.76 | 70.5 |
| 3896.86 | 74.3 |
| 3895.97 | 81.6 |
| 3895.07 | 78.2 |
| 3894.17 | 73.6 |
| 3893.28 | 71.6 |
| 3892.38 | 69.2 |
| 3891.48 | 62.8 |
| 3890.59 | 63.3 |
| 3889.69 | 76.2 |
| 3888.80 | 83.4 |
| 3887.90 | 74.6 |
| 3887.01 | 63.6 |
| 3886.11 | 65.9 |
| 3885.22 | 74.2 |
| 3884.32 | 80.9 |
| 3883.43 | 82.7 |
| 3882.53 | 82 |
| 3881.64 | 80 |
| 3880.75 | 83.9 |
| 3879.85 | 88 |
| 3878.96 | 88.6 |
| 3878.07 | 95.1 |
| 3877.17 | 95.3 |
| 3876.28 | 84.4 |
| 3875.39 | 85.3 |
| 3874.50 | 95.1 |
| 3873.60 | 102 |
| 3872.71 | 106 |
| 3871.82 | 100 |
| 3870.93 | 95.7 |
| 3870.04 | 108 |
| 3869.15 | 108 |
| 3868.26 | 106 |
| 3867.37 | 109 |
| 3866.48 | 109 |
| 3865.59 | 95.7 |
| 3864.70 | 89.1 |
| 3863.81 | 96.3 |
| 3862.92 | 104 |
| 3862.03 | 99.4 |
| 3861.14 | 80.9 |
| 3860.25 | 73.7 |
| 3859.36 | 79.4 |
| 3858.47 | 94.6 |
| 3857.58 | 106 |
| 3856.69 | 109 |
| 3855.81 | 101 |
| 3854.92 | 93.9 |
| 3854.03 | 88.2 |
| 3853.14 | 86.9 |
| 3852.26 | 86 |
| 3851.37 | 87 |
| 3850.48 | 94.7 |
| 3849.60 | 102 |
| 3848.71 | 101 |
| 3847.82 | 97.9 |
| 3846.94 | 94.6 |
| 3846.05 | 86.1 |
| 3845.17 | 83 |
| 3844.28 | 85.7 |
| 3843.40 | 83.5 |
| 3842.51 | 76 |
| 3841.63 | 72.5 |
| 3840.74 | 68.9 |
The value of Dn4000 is 1.17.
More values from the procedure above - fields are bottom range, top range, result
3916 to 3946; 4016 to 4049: 1.20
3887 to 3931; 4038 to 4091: 1.23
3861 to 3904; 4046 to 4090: 1.21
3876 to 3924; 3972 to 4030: 1.16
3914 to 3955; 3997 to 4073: 1.16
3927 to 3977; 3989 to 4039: 1.27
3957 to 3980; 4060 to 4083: 1.44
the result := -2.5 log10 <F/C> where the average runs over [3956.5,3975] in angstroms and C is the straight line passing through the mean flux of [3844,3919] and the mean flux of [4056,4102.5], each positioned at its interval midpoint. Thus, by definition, 0.29 mag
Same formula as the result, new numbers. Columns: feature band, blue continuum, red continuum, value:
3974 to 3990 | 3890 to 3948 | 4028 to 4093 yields 0.06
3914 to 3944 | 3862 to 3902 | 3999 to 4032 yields 0.07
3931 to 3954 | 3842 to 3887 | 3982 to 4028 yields 0.09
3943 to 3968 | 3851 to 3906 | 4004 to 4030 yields 0.13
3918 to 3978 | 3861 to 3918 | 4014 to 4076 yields 0.13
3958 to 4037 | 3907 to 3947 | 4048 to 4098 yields 0.02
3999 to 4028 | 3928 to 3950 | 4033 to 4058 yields -0.07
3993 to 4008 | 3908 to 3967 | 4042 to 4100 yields -0.15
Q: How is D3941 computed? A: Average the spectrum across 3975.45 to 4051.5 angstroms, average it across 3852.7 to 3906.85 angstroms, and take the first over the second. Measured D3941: 1.08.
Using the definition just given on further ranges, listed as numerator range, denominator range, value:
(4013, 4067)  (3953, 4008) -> 1.14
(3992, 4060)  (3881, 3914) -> 1.21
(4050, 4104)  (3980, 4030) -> 0.96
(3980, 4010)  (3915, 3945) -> 1.12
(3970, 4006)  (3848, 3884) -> 0.95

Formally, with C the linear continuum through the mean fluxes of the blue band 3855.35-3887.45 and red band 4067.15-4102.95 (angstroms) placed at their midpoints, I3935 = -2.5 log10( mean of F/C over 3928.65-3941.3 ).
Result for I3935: 0.15 mag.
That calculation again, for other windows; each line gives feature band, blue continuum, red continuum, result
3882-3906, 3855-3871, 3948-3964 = 0.18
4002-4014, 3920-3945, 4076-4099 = -0.07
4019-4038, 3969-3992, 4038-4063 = -0.06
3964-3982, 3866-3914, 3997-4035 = 0.32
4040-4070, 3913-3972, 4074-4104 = -0.08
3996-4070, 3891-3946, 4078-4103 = -0.11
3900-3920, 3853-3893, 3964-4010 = -0.01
